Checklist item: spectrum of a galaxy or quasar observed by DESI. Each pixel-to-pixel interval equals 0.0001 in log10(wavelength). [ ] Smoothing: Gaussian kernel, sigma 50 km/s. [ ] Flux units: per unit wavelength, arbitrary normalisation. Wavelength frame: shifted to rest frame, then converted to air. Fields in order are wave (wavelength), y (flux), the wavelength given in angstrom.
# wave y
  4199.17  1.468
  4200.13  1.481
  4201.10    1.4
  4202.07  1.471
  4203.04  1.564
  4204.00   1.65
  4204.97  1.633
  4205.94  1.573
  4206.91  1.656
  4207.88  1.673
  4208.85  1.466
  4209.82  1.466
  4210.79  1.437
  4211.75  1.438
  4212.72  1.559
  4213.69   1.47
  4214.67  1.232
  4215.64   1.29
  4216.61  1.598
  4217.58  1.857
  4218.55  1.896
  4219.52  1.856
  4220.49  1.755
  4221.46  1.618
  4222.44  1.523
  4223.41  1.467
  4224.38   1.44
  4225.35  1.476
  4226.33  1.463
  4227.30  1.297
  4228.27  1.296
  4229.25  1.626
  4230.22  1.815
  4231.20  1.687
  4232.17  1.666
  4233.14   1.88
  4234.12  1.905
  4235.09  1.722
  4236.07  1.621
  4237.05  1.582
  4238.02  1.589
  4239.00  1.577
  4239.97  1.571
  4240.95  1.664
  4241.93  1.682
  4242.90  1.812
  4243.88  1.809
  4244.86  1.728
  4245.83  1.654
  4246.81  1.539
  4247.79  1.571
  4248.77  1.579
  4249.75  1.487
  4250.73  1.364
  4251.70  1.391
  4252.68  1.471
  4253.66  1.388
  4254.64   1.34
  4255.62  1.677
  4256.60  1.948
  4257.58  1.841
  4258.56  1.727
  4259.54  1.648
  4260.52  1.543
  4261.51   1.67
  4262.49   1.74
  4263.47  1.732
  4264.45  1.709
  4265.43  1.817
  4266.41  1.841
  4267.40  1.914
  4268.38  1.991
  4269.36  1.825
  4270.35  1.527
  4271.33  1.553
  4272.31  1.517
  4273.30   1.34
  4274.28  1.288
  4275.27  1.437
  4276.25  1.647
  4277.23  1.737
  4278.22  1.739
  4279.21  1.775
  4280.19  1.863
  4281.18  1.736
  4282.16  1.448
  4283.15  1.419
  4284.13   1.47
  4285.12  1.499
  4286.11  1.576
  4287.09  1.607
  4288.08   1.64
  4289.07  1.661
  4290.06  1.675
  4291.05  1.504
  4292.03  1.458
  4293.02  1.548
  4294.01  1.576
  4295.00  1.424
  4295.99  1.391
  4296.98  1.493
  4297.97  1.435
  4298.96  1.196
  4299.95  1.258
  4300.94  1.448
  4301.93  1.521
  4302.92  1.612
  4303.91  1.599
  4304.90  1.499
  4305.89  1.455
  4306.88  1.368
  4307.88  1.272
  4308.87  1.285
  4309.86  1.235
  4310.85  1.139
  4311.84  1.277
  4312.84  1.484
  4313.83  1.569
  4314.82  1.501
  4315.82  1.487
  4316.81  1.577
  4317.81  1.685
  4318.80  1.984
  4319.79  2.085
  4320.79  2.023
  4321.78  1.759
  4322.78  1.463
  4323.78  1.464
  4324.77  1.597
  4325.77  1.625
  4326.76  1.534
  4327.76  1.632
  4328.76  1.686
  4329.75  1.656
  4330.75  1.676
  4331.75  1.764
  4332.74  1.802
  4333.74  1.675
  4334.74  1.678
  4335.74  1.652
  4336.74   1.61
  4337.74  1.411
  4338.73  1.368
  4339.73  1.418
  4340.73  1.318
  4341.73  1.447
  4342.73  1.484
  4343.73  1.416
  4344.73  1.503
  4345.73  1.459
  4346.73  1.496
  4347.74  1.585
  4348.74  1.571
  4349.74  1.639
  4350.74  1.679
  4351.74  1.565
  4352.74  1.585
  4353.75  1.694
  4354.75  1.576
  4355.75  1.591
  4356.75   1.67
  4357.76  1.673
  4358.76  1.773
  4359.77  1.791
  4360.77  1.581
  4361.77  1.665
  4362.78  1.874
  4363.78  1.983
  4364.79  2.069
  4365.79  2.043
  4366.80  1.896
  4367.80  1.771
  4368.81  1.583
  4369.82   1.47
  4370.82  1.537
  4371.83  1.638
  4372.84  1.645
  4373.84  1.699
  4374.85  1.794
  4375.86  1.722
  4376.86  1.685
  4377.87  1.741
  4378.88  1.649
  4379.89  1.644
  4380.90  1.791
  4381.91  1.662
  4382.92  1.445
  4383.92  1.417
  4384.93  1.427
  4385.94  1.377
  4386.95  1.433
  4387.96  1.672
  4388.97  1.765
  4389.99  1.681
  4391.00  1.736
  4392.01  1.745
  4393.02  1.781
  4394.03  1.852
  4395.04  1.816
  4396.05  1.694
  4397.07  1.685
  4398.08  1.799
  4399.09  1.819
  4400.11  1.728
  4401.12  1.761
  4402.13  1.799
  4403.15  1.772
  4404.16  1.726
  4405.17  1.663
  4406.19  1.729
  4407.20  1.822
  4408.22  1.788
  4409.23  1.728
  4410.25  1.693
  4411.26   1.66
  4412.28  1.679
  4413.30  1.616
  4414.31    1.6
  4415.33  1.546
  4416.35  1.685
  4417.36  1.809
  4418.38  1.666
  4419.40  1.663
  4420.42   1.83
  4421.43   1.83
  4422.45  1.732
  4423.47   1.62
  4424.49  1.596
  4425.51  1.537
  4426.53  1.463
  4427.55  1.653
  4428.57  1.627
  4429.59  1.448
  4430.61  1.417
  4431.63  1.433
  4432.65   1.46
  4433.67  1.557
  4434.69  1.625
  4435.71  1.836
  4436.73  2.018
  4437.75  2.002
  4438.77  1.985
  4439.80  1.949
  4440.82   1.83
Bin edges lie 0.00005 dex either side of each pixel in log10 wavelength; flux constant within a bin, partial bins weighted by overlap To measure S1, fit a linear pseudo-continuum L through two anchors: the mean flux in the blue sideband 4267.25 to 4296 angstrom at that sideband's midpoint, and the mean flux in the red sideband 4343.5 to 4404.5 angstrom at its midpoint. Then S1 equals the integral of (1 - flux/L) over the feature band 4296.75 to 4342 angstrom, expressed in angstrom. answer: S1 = 2.49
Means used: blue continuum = 1.59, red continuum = 1.68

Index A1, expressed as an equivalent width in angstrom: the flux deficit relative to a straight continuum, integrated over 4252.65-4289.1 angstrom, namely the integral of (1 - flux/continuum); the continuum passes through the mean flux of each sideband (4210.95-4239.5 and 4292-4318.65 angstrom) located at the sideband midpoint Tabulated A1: -3.2 angstrom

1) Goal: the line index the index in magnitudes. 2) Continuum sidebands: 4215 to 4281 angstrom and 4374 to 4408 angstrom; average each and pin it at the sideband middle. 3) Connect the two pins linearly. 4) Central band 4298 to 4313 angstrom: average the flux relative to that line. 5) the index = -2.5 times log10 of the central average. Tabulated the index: 0.20 mag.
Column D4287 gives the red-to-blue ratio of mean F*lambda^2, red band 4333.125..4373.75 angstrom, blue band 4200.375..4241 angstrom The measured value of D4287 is 1.10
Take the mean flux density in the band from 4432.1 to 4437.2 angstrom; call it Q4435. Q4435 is 1.7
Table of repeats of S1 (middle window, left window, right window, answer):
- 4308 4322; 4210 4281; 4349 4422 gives 0.79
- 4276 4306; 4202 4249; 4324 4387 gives 1.29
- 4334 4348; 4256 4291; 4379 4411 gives 1.55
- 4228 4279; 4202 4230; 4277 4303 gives -3.34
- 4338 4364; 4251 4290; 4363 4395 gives 1.40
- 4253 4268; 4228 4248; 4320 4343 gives -0.42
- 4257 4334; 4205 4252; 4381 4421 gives 1.92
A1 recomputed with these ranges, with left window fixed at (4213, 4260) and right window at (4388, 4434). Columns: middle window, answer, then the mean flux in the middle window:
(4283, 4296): 0.7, 1.54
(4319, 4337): -0.5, 1.69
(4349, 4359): 0.1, 1.64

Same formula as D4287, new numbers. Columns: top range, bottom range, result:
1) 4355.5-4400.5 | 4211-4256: 1.15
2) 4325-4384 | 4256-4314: 1.09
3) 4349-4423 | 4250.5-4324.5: 1.13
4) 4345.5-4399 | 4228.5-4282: 1.07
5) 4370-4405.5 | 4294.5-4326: 1.16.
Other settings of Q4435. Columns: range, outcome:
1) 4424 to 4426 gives 1.57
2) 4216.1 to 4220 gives 1.8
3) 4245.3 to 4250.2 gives 1.57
